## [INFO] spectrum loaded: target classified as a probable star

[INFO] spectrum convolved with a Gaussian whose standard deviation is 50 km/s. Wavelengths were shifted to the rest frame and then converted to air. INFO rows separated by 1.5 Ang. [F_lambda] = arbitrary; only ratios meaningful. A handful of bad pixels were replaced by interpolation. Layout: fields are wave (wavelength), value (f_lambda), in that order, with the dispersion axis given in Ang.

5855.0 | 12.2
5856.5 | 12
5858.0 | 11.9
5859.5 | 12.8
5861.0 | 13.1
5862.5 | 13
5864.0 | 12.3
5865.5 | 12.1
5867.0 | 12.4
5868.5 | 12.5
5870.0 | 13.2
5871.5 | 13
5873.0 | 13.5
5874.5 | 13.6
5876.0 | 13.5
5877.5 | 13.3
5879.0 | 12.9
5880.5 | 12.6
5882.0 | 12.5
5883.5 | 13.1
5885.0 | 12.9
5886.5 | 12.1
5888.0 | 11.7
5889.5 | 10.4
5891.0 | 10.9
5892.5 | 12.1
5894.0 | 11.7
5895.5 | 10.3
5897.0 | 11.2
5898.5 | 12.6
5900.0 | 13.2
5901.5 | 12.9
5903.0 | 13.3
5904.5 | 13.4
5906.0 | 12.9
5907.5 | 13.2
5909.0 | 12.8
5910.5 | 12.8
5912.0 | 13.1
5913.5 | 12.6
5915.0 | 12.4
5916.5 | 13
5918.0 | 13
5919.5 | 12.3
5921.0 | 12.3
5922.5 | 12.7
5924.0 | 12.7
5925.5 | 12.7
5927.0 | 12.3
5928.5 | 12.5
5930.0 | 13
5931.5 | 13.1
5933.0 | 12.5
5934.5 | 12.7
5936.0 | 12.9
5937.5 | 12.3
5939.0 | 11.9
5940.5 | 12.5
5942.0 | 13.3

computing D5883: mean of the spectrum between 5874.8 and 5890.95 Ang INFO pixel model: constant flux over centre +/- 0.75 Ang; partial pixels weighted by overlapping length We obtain 12.5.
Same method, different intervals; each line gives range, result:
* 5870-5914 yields 12.6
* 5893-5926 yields 12.6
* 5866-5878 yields 13.1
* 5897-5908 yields 12.9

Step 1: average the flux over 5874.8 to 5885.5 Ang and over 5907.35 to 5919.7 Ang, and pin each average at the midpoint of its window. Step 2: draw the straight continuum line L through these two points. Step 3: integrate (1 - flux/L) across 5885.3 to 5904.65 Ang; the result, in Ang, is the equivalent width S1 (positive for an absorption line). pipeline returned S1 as 1.4 Ang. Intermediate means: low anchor 13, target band 12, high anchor 12.8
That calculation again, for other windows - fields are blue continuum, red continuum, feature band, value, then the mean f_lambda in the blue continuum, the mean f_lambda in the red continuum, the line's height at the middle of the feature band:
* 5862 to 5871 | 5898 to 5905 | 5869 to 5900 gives 1.10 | 12.6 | 13.1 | 12.8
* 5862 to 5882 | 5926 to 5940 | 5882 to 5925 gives 1.06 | 12.9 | 12.6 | 12.7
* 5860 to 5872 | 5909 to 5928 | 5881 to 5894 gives 0.74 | 12.7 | 12.7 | 12.7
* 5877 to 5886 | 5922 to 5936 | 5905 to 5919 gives -0.12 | 12.9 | 12.7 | 12.8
